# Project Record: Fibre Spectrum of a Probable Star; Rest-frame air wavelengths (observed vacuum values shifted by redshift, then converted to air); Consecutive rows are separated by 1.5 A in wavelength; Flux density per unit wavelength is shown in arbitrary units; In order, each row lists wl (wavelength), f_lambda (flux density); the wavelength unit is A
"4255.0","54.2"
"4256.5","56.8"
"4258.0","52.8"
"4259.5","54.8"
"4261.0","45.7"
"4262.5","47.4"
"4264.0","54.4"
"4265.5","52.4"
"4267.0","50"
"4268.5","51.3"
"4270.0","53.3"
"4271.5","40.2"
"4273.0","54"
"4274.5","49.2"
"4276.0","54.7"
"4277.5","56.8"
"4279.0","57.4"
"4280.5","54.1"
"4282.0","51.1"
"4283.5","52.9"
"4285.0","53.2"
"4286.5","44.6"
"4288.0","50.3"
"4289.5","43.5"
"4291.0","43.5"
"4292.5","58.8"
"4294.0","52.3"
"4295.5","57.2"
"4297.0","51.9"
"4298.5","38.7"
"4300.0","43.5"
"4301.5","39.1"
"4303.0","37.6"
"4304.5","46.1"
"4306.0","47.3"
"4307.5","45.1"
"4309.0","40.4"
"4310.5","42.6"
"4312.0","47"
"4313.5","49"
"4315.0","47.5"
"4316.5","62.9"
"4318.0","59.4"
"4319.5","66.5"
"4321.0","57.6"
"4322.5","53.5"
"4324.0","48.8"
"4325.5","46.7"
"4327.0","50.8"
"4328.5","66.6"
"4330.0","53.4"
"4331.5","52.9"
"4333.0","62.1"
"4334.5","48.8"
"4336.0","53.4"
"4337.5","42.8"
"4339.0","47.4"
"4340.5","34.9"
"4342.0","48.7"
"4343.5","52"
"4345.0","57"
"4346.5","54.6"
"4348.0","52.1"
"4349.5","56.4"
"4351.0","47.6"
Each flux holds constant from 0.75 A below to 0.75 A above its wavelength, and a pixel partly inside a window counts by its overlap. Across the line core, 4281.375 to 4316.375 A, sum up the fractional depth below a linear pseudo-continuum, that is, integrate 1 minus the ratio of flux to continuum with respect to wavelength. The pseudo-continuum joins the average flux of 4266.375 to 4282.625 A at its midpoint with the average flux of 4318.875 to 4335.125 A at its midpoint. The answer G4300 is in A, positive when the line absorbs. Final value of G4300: 4.0 A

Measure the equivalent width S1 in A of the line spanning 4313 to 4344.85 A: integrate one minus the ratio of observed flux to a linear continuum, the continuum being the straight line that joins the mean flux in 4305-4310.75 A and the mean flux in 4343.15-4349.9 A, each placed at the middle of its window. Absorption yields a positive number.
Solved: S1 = -2.1 A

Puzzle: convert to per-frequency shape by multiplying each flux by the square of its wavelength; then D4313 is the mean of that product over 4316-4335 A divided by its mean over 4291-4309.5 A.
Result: 1.22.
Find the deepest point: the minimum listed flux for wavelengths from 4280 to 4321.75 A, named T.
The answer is 37.6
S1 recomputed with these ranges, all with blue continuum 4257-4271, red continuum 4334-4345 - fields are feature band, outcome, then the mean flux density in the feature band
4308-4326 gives -1.2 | 51.8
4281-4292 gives 0.3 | 48.8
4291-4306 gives 0.8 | 47.1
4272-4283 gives -0.7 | 53.6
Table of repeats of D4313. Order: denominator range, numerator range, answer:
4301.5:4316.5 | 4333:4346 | 1.10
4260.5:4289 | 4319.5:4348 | 1.05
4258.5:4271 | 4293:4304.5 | 0.92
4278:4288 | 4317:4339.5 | 1.06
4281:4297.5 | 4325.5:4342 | 1.02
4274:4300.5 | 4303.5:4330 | 1.03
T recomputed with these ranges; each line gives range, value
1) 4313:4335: 46.7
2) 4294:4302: 38.7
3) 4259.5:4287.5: 40.2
